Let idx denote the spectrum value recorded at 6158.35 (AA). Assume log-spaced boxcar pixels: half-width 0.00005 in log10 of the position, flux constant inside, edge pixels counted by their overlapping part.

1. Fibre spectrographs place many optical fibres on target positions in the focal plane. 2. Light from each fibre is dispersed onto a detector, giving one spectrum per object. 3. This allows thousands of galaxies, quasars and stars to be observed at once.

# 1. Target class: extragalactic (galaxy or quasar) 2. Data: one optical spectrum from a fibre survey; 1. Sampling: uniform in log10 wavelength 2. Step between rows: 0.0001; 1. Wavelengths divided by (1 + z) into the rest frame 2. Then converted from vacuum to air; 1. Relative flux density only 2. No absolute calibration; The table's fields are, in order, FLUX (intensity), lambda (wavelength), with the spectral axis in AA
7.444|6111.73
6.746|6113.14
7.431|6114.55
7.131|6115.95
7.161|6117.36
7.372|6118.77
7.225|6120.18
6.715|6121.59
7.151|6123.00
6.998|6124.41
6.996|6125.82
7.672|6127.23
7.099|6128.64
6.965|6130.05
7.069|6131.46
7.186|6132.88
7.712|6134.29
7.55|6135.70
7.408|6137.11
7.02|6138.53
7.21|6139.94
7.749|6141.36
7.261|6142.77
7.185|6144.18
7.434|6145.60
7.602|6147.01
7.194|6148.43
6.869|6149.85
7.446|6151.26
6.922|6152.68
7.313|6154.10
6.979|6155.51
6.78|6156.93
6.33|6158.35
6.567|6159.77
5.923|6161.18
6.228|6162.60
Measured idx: 6.33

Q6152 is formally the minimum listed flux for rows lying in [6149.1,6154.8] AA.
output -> 6.869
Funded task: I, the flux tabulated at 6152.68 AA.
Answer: 6.922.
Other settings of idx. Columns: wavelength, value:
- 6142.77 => 7.261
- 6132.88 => 7.186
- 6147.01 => 7.602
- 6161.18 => 5.923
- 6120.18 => 7.225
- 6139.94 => 7.21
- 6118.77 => 7.372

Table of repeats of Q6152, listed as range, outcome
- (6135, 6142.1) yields 7.02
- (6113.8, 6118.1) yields 7.131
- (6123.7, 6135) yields 6.965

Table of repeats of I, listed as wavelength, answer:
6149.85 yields 6.869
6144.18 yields 7.185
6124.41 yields 6.998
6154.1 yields 7.313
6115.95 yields 7.131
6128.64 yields 7.099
